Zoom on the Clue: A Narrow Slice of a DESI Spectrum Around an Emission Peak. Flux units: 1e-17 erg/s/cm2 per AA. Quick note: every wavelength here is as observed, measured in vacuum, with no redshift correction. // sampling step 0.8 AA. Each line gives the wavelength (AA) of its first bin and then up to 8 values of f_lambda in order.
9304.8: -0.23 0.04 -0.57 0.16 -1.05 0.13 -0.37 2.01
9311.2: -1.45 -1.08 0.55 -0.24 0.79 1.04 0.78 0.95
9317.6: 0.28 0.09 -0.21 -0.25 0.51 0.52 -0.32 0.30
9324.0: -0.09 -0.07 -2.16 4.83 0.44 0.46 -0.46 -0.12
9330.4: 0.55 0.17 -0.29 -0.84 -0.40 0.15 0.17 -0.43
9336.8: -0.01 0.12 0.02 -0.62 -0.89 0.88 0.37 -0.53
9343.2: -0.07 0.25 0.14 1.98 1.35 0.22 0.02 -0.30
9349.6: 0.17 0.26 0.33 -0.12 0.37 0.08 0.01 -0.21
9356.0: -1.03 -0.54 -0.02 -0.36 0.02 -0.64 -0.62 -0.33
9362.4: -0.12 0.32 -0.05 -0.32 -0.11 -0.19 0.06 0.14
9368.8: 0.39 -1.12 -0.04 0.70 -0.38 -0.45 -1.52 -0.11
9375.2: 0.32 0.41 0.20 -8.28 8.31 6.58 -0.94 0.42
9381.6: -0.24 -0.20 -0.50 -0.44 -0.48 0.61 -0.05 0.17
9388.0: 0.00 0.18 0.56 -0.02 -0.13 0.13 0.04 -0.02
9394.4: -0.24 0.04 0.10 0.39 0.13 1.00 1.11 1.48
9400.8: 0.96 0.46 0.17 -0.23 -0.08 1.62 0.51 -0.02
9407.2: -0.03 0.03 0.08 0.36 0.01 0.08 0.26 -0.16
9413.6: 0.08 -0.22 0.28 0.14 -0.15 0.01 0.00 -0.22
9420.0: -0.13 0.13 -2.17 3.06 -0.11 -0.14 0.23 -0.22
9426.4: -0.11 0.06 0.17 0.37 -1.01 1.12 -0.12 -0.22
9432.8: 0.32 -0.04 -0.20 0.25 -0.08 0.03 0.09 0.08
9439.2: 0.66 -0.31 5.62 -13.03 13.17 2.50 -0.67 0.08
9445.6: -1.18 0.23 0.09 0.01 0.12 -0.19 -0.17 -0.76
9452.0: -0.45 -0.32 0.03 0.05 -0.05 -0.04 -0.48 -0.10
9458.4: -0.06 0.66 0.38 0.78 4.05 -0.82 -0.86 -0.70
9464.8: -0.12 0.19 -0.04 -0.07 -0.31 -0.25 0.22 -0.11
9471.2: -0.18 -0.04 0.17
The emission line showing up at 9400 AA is [O III] 5007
